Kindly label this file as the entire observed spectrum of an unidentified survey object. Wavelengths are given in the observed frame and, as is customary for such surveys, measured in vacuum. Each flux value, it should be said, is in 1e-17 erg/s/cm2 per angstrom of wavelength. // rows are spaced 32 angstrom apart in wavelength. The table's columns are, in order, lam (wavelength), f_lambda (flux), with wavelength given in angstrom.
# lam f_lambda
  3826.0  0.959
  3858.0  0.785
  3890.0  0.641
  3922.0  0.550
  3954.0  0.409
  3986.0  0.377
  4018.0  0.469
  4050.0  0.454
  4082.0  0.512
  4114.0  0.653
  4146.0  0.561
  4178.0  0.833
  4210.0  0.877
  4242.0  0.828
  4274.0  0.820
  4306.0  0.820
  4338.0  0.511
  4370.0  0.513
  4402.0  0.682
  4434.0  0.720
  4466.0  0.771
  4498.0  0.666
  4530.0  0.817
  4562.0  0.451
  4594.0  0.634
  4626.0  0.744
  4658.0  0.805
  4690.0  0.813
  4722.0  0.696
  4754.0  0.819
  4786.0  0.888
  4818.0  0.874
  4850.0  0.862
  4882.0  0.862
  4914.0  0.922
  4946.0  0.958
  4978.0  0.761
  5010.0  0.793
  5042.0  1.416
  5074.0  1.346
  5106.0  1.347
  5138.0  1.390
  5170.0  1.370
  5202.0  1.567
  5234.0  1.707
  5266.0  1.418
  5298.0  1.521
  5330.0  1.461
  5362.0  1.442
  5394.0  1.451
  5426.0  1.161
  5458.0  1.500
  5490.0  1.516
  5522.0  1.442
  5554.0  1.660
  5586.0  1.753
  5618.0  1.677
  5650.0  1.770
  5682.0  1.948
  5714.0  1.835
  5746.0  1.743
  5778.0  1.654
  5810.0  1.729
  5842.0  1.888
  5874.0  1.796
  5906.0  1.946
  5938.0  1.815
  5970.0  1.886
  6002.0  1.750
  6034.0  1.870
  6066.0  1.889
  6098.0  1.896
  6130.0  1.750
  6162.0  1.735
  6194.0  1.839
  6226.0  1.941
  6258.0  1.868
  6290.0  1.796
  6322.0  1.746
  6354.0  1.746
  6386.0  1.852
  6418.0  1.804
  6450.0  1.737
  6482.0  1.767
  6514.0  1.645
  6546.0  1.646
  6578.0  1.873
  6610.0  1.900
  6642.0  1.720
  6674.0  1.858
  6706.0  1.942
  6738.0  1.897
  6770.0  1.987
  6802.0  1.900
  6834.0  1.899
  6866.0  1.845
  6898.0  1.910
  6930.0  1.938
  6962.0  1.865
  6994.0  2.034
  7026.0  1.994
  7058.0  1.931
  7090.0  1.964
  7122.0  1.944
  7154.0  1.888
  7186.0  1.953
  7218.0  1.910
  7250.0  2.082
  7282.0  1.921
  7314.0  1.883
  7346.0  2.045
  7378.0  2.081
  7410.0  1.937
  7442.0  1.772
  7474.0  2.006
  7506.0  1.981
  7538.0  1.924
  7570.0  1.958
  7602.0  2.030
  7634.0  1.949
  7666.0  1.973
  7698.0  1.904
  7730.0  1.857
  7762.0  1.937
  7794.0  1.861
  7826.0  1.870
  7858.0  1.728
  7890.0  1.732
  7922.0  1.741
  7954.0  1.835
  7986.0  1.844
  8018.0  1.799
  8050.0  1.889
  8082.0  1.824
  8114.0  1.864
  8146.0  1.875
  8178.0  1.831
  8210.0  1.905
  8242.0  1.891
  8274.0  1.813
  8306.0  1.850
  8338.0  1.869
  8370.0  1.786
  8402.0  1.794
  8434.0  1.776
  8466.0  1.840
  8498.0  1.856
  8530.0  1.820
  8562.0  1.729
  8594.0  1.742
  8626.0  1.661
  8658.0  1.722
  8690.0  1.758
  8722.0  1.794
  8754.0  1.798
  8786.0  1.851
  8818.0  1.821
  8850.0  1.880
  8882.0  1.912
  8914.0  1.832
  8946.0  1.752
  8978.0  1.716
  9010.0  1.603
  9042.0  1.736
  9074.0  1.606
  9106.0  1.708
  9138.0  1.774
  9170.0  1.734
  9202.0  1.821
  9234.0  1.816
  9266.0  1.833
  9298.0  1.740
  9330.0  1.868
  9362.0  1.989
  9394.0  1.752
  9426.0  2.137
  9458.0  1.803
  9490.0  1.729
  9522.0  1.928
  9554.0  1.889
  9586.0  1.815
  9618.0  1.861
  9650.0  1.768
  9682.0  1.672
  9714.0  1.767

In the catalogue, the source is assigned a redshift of 0.261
